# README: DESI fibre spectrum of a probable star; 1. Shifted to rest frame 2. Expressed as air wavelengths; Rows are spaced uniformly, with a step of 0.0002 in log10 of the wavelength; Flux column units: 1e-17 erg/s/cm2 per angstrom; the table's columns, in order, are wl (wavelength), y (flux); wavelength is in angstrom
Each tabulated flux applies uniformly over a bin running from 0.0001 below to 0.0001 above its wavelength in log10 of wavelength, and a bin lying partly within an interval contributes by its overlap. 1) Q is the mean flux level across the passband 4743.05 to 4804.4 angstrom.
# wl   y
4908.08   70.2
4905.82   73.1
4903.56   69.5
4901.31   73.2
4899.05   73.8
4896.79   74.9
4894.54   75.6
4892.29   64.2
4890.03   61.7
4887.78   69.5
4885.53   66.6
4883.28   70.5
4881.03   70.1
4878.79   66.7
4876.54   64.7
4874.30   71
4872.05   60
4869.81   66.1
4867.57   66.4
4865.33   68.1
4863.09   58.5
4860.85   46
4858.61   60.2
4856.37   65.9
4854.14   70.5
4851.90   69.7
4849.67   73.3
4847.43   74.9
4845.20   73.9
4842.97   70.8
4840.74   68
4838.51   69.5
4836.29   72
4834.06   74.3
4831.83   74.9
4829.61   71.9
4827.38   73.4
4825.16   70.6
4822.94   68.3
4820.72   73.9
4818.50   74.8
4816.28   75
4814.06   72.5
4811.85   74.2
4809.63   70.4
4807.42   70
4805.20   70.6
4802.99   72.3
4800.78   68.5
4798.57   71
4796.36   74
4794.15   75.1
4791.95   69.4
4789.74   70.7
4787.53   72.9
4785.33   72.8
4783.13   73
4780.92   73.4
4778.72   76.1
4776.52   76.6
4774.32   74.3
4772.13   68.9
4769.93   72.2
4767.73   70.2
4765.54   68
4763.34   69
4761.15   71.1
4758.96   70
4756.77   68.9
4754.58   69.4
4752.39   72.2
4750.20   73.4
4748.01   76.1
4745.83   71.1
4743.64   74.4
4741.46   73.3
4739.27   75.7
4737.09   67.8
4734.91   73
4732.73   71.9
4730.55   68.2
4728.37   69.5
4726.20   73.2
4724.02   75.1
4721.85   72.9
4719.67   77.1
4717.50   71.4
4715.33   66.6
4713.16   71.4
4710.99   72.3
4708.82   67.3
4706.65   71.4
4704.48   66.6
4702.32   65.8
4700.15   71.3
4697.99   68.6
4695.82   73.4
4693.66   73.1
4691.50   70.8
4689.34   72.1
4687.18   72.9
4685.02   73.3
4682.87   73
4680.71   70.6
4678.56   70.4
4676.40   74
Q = 71.9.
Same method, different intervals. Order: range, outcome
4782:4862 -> 70.8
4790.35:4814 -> 71.6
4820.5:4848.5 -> 72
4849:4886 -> 65.4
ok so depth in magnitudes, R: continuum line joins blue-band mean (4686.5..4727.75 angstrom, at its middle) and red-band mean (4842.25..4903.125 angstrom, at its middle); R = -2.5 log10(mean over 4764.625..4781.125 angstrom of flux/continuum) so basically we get -0.04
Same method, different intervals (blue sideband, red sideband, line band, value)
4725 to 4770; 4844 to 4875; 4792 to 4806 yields -0.05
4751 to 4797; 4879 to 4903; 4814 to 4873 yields 0.03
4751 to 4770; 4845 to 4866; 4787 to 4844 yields -0.07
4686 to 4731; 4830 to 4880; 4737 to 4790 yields -0.04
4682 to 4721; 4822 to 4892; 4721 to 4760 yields -0.03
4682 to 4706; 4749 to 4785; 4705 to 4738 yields 0.00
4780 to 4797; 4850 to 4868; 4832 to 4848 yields -0.10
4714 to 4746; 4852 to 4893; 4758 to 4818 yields -0.04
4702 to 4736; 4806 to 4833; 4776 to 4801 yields -0.01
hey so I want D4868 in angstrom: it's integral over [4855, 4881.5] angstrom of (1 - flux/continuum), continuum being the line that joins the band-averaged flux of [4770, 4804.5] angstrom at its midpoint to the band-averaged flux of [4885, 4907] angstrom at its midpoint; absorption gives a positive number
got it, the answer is 2.74 angstrom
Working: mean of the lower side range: 72.6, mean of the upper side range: 70.3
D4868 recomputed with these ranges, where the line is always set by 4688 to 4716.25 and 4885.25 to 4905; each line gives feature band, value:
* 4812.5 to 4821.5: -0.5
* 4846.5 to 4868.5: 1.5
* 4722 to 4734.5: -0.3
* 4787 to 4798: -0.4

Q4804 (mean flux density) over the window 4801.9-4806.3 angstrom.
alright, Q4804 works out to 71.5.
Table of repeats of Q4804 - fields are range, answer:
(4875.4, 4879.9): 65.7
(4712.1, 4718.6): 69.9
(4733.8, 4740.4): 72.1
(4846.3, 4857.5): 70.8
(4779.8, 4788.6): 73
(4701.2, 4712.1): 68.7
